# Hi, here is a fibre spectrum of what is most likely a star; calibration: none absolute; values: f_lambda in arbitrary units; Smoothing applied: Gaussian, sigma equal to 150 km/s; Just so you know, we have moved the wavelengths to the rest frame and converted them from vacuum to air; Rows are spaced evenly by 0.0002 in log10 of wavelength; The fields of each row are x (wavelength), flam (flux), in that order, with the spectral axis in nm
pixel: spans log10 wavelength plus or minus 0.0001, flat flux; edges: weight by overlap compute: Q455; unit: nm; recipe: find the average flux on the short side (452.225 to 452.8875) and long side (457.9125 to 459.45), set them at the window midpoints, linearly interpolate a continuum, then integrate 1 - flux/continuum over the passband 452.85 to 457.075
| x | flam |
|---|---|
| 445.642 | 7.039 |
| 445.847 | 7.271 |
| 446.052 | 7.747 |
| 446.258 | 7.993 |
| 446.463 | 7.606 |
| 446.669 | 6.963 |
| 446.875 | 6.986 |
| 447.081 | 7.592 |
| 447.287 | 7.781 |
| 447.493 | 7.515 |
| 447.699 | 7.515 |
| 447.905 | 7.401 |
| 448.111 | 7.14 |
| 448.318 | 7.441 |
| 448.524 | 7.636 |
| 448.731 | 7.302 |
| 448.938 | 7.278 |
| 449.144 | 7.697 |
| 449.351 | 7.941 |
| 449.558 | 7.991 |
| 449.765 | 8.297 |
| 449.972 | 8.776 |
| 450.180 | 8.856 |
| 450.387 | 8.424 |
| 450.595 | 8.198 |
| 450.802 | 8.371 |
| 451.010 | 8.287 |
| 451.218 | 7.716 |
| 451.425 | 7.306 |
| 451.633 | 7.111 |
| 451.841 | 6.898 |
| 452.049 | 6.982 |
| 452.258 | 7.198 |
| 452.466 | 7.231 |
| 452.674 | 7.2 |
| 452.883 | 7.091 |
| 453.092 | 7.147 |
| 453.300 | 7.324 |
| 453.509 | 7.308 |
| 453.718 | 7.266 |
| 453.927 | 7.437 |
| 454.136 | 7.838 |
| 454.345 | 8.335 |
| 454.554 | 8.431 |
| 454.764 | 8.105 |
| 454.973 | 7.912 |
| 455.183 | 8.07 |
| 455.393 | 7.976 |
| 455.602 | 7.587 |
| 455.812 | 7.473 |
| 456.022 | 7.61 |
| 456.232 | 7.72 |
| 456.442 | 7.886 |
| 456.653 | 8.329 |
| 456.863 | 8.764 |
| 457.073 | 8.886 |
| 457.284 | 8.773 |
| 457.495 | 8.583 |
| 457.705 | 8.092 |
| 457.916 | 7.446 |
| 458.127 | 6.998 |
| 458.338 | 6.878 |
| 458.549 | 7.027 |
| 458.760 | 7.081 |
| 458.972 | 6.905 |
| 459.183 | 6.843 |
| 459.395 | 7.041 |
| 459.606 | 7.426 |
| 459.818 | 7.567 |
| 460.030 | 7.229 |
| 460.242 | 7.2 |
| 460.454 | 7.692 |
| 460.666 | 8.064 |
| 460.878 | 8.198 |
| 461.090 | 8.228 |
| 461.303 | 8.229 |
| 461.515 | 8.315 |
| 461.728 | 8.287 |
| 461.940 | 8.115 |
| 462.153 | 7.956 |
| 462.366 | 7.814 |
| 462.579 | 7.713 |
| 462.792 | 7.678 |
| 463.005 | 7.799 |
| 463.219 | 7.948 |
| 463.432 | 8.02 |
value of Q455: -0.42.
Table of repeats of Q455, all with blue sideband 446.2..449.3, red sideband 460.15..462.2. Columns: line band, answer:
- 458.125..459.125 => 0.12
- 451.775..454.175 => 0.14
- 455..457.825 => -0.11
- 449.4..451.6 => -0.18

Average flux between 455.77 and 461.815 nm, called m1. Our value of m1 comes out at 7.75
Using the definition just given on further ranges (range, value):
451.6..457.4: 7.72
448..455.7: 7.71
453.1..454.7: 7.68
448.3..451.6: 7.97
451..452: 7.36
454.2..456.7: 7.94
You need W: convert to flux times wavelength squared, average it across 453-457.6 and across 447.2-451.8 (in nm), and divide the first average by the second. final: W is 1.04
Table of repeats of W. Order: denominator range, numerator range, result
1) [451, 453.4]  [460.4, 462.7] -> 1.16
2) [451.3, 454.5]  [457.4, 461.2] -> 1.05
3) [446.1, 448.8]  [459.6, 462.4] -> 1.12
